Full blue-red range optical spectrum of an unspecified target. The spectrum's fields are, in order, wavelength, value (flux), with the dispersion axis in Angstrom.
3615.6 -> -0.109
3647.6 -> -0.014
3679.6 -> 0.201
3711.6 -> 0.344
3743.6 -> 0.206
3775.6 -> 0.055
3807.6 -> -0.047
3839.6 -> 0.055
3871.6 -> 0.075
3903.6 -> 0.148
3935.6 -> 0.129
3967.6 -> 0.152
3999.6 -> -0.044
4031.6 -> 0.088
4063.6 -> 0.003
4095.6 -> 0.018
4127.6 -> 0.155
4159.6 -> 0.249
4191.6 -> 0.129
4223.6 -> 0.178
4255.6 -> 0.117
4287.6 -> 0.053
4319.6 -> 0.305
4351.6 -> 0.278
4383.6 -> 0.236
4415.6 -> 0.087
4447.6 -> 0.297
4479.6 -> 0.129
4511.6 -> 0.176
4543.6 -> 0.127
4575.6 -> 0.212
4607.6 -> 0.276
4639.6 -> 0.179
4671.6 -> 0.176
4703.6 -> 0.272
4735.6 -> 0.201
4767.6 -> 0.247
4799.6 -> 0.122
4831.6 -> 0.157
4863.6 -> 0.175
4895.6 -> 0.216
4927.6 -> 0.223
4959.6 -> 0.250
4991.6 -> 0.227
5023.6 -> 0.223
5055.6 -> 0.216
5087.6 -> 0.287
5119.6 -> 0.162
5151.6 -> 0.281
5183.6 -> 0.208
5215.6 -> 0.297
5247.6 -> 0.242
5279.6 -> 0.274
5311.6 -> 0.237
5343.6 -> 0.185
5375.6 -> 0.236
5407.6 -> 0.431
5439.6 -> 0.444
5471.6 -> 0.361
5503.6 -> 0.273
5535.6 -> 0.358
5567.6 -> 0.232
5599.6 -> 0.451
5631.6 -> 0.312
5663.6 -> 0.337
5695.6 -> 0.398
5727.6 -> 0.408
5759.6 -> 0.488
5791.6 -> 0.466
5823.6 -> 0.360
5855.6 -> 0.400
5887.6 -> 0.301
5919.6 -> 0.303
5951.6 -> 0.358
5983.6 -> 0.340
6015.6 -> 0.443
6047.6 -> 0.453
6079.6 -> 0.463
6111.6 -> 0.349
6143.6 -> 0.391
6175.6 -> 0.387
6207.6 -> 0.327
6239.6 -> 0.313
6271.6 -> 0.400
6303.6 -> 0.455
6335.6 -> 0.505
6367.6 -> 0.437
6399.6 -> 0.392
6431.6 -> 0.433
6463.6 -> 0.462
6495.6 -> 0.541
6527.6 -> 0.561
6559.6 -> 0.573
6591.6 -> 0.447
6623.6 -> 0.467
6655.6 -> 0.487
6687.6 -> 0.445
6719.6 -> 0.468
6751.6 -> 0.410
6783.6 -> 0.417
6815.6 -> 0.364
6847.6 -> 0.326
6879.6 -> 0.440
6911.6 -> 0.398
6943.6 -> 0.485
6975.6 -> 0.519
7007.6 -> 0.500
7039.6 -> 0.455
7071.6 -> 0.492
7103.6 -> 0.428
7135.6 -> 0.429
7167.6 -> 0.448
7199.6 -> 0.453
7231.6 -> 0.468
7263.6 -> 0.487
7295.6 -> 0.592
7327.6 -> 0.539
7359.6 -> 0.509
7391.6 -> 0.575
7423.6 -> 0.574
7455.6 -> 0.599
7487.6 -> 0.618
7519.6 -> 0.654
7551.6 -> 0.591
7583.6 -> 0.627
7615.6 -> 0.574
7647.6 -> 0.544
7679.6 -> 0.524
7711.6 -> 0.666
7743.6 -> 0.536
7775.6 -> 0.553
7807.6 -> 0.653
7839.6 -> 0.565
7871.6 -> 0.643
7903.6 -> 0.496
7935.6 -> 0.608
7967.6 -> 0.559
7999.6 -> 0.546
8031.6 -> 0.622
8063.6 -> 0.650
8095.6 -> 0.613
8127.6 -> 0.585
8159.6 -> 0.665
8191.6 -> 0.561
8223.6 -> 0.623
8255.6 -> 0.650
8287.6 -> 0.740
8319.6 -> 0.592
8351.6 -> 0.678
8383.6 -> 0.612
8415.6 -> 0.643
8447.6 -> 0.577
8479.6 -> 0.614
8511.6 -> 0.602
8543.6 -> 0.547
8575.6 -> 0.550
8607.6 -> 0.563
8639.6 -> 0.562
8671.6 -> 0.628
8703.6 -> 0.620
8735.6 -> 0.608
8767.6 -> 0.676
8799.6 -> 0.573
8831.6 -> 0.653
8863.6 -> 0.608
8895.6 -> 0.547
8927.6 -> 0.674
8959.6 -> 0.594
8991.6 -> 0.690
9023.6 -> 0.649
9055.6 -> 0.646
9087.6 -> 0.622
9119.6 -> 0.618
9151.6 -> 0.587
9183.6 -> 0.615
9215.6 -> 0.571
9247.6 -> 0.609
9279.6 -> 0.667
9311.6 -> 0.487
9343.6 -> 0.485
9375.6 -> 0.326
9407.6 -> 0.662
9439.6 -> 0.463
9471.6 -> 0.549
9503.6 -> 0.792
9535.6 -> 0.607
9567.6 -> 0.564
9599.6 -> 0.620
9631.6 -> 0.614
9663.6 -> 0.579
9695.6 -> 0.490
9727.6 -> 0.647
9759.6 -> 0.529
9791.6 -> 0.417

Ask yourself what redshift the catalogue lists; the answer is 0.000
